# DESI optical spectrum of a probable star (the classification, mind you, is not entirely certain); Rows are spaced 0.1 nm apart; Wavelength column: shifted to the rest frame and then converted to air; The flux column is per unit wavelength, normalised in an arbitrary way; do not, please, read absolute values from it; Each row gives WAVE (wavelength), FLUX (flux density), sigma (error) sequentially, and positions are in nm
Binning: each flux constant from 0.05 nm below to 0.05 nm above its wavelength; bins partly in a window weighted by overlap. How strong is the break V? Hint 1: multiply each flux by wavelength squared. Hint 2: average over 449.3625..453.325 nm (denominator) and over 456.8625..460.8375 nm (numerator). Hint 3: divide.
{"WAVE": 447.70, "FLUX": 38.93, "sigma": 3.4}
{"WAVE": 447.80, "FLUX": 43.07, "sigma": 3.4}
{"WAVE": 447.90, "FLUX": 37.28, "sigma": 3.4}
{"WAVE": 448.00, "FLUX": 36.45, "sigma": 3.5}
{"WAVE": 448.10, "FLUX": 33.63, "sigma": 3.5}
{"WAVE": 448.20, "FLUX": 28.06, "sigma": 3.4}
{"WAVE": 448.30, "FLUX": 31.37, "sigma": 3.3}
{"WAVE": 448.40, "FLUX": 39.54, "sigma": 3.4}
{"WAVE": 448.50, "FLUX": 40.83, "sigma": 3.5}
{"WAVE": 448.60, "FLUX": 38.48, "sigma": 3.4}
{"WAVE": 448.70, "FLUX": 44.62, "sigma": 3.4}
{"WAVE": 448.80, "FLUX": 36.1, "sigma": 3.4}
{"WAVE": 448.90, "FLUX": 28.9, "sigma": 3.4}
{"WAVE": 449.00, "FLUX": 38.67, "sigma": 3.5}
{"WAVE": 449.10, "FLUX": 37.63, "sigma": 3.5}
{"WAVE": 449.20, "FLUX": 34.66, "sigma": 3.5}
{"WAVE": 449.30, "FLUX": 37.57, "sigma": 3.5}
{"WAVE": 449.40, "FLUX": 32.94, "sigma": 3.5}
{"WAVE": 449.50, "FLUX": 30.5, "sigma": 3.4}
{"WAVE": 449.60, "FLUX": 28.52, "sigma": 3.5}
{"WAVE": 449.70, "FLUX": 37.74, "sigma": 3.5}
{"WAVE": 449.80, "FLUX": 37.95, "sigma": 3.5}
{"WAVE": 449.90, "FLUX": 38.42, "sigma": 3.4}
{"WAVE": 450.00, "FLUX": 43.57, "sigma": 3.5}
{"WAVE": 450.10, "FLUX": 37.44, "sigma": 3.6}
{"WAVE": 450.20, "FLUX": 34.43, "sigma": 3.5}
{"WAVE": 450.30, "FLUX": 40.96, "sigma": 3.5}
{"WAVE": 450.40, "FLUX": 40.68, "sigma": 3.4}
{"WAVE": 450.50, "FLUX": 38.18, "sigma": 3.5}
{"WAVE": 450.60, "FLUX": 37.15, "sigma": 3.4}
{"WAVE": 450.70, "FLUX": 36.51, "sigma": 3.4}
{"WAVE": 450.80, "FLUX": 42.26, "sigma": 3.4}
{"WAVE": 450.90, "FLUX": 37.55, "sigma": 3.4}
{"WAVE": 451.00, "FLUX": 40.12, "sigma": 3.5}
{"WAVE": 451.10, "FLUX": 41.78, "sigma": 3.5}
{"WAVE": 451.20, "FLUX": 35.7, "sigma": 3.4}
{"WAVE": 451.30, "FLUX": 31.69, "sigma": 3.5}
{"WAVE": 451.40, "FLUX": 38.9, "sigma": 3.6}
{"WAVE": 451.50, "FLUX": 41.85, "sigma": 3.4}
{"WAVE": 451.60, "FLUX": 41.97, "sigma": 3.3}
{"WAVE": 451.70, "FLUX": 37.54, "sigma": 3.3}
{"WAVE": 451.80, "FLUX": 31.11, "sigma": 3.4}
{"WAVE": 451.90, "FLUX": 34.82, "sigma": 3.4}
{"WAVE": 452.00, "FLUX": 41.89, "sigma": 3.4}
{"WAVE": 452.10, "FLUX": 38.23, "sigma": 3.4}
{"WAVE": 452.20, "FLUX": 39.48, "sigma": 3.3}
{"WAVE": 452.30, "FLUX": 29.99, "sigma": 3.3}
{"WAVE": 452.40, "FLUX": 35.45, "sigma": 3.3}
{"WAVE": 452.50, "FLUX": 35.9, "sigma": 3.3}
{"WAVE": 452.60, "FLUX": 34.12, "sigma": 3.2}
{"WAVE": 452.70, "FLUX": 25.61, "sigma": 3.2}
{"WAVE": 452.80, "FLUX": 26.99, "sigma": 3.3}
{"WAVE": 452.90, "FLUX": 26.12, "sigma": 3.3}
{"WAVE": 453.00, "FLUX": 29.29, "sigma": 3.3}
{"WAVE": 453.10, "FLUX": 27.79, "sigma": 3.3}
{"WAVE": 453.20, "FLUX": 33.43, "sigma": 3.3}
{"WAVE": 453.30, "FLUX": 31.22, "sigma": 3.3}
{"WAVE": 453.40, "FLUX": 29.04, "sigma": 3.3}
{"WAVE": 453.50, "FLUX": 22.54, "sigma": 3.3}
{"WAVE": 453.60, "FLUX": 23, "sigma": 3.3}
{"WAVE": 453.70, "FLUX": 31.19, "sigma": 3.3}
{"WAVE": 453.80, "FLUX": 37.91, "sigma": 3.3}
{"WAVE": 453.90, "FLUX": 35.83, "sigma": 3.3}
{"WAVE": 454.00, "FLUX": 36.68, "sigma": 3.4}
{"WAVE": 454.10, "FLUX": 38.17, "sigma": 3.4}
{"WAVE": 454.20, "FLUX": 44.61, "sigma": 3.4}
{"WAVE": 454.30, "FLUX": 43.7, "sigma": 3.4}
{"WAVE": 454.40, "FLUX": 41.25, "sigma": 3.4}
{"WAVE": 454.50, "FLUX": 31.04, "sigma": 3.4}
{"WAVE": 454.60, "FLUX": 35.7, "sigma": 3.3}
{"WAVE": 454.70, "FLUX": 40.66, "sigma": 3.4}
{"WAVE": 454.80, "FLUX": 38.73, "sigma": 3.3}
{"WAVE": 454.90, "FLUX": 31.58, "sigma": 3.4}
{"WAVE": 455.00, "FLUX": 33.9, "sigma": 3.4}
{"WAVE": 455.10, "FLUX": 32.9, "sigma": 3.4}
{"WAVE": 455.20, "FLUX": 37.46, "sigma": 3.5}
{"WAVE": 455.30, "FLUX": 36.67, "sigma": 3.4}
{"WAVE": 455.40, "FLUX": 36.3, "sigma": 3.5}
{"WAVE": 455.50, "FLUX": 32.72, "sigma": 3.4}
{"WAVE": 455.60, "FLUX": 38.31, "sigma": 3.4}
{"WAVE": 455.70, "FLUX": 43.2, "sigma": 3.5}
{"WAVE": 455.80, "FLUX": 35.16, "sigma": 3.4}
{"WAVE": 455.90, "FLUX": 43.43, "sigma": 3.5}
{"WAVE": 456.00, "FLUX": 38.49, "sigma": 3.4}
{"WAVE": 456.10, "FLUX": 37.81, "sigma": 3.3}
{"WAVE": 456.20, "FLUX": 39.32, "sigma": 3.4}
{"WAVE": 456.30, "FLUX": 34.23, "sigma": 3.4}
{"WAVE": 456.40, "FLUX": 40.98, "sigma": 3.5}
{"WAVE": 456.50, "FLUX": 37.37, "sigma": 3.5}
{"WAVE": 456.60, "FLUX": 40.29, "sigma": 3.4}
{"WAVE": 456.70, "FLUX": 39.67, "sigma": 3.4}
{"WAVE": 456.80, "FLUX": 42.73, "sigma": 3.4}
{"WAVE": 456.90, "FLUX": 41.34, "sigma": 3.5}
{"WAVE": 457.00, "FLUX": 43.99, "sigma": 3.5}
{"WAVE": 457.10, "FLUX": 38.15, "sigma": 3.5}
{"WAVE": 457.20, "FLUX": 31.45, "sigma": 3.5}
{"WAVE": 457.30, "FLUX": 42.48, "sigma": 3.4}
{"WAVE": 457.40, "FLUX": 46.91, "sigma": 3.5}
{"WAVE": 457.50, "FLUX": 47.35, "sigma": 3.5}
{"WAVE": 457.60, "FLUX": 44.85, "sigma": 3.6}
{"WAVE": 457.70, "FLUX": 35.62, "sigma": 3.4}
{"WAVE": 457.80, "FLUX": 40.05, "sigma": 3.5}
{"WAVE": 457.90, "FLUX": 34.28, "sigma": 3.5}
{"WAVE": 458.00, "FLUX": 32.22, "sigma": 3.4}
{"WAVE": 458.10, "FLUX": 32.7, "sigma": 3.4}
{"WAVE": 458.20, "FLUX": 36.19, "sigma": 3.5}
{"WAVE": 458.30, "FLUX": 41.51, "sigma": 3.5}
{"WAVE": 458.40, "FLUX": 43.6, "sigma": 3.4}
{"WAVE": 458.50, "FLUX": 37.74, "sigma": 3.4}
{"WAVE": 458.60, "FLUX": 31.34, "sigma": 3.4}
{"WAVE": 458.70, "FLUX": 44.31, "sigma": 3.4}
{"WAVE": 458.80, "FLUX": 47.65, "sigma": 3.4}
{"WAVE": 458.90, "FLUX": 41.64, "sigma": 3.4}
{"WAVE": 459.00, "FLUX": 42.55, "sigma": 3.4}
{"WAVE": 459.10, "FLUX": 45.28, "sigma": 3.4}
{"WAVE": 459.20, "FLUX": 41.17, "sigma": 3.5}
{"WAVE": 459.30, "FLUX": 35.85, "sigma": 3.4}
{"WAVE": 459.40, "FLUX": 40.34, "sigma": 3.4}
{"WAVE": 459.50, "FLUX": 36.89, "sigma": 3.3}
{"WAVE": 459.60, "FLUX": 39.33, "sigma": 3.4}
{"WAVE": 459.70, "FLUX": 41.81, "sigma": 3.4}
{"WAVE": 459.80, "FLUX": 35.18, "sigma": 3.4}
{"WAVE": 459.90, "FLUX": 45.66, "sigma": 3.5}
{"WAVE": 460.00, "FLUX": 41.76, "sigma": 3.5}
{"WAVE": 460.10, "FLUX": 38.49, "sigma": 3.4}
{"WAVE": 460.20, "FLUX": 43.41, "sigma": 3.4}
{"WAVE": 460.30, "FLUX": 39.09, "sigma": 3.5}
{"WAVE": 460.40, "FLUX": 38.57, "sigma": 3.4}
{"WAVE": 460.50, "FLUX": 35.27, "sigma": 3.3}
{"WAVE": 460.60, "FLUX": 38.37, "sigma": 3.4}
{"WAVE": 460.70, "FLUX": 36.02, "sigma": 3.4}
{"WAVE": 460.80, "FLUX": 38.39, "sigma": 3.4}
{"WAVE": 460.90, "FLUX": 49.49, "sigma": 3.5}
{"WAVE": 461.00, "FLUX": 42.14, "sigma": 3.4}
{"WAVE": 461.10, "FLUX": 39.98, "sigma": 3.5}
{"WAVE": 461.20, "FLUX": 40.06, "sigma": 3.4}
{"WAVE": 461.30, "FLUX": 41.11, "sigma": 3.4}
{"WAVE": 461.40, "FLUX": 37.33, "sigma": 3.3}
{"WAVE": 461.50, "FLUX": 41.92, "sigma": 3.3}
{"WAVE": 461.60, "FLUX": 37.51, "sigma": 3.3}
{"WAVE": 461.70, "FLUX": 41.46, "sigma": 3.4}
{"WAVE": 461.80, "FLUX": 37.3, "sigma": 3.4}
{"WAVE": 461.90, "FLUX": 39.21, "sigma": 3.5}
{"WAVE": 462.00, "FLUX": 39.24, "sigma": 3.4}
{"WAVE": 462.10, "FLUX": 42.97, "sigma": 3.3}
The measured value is 1.15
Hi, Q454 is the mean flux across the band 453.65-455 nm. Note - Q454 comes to 37.3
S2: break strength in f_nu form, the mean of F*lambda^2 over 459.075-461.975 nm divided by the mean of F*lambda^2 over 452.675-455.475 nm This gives 1.22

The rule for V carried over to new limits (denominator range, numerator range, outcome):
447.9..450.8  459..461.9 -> 1.15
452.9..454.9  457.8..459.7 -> 1.18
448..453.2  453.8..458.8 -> 1.10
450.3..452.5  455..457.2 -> 1.04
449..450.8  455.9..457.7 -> 1.13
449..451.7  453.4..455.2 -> 0.95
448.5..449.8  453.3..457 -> 1.06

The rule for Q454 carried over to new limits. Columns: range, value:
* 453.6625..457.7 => 38.6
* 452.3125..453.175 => 30.2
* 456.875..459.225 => 40.2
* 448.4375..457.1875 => 36.4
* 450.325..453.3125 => 35.5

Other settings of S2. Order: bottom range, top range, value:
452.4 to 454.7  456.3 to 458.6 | 1.21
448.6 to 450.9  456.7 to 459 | 1.12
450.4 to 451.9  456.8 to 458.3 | 1.06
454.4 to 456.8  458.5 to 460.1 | 1.10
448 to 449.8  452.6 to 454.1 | 0.87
